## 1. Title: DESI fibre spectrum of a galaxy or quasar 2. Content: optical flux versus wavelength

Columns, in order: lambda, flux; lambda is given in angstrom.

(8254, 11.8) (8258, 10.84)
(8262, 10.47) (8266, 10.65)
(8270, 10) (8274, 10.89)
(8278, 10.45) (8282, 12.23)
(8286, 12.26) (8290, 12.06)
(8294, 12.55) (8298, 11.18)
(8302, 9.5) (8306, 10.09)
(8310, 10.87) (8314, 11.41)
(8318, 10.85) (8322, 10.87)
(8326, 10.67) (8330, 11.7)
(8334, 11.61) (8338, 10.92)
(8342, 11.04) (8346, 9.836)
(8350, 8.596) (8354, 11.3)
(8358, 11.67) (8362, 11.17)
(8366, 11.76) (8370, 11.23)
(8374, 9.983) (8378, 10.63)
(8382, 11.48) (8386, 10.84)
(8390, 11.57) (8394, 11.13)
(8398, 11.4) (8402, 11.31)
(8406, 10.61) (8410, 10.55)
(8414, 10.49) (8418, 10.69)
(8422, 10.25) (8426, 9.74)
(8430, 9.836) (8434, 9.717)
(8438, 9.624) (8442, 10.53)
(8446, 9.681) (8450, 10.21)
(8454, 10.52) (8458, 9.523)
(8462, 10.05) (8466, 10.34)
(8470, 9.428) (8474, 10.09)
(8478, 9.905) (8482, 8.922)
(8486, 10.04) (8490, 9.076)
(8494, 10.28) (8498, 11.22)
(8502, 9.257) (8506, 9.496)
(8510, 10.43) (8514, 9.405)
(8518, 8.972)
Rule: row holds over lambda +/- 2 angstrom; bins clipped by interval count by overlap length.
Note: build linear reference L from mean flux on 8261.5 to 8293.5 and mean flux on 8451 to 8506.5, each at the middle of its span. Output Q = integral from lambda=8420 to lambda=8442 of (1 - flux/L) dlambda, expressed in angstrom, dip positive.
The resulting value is 0.7 angstrom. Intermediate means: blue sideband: 11.2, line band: 9.9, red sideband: 9.88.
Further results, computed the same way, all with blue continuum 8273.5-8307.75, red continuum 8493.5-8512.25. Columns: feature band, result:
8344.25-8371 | 0.3 angstrom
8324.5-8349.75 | 0.5 angstrom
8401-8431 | 0.5 angstrom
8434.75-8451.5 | 0.7 angstrom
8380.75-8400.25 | -1.0 angstrom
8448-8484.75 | 1.5 angstrom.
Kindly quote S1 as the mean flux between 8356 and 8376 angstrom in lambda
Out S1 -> 11.2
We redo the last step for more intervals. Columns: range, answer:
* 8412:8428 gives 10.3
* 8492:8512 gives 10.1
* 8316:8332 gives 11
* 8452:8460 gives 10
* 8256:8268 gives 10.7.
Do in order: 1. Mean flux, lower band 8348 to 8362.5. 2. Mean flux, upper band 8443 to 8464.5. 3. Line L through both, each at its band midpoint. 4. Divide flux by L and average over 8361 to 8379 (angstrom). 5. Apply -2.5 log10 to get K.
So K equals -0.04 mag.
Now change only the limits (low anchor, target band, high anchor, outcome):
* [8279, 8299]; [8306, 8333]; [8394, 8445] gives 0.06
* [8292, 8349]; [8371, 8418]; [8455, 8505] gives -0.05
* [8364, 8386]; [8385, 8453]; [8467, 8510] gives 0.01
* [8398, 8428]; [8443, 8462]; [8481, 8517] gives 0.02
